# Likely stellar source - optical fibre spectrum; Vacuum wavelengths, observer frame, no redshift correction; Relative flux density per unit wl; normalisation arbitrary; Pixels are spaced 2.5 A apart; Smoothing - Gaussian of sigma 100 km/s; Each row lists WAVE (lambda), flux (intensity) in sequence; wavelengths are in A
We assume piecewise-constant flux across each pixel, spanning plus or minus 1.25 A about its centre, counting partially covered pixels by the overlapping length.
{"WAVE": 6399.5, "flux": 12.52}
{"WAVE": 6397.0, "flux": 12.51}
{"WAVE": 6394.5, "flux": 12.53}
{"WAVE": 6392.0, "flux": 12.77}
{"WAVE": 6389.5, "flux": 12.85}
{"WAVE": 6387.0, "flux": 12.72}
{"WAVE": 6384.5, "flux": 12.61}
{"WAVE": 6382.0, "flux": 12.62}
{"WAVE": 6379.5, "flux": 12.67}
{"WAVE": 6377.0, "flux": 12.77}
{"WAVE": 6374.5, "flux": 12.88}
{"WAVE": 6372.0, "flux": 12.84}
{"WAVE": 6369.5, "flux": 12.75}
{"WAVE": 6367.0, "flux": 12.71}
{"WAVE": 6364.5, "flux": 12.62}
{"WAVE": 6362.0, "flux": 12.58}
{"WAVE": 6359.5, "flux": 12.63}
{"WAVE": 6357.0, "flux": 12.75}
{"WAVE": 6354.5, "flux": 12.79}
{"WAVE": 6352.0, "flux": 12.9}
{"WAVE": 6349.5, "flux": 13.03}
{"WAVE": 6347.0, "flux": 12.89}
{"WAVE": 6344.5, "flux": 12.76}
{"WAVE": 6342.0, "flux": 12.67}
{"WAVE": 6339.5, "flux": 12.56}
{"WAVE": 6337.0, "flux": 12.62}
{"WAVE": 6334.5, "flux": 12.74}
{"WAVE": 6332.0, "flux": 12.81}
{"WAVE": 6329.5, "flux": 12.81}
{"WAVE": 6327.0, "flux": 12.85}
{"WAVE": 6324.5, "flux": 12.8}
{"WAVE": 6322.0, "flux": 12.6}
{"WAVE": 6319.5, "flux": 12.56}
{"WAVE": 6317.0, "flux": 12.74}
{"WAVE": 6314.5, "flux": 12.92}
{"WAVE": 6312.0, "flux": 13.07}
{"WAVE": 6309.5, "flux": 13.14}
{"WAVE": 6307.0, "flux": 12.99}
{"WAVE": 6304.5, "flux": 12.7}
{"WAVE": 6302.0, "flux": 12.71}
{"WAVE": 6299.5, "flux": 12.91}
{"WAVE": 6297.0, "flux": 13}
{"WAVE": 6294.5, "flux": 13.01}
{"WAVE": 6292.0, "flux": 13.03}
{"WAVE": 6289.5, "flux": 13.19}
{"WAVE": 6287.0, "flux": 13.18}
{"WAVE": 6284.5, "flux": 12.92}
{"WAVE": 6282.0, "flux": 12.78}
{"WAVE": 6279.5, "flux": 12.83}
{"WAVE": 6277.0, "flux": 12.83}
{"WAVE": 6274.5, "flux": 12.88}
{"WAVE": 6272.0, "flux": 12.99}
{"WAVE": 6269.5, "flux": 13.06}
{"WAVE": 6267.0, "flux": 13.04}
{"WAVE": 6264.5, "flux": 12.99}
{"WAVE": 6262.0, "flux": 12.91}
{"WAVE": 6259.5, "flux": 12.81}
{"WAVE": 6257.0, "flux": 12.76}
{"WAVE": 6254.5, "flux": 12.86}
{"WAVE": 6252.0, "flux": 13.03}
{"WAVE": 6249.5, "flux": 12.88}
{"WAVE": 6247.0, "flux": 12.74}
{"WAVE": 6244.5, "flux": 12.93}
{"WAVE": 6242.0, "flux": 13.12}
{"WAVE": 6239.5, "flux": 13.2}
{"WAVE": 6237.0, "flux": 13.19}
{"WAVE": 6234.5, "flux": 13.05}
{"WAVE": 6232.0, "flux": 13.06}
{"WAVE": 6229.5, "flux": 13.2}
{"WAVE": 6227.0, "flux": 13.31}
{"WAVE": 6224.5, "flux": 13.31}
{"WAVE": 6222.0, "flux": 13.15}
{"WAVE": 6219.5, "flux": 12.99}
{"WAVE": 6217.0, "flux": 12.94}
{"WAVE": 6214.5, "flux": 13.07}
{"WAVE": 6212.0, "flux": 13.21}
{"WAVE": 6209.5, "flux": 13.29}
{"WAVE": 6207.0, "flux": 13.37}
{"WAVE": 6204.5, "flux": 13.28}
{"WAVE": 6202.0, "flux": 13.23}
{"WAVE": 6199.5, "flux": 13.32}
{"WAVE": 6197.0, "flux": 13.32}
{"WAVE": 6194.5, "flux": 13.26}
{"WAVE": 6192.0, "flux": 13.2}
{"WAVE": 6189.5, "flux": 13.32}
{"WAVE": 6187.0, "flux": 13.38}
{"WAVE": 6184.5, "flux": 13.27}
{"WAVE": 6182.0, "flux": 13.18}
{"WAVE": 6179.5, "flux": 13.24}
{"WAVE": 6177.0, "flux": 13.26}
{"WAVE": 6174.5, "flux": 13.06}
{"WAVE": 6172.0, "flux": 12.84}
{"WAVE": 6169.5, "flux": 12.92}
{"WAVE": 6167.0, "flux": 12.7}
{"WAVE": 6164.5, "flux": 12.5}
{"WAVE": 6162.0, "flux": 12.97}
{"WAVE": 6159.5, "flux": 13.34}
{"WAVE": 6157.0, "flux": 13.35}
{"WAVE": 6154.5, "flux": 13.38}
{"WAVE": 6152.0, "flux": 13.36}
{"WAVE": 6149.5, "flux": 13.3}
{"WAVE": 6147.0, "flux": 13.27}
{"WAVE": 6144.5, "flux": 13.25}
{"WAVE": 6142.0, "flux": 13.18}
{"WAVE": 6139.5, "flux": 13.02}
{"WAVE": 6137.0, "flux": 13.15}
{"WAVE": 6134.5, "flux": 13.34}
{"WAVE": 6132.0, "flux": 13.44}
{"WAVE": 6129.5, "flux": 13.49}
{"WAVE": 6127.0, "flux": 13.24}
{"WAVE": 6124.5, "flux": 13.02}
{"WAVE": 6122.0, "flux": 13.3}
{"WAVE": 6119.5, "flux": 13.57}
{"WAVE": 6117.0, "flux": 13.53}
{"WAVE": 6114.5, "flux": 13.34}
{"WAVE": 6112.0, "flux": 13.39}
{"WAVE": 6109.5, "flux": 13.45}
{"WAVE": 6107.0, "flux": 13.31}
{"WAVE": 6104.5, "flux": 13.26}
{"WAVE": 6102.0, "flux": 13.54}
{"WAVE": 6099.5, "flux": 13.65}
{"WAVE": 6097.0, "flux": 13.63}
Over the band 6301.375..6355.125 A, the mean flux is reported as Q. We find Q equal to 12.8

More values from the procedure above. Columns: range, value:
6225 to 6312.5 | 13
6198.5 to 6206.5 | 13.3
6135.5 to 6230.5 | 13.2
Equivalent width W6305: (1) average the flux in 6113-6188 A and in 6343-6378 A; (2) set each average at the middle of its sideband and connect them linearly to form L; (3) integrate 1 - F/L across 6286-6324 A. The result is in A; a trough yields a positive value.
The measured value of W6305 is -0.1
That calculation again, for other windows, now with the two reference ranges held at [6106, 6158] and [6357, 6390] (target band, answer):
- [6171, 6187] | 0.0 A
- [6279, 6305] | -0.1 A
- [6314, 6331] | 0.1 A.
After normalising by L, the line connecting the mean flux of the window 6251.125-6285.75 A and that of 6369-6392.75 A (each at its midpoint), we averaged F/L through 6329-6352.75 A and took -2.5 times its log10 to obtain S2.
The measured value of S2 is 0.00 mag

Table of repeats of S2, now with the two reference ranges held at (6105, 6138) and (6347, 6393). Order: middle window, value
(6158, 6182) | 0.020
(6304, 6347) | 0.006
